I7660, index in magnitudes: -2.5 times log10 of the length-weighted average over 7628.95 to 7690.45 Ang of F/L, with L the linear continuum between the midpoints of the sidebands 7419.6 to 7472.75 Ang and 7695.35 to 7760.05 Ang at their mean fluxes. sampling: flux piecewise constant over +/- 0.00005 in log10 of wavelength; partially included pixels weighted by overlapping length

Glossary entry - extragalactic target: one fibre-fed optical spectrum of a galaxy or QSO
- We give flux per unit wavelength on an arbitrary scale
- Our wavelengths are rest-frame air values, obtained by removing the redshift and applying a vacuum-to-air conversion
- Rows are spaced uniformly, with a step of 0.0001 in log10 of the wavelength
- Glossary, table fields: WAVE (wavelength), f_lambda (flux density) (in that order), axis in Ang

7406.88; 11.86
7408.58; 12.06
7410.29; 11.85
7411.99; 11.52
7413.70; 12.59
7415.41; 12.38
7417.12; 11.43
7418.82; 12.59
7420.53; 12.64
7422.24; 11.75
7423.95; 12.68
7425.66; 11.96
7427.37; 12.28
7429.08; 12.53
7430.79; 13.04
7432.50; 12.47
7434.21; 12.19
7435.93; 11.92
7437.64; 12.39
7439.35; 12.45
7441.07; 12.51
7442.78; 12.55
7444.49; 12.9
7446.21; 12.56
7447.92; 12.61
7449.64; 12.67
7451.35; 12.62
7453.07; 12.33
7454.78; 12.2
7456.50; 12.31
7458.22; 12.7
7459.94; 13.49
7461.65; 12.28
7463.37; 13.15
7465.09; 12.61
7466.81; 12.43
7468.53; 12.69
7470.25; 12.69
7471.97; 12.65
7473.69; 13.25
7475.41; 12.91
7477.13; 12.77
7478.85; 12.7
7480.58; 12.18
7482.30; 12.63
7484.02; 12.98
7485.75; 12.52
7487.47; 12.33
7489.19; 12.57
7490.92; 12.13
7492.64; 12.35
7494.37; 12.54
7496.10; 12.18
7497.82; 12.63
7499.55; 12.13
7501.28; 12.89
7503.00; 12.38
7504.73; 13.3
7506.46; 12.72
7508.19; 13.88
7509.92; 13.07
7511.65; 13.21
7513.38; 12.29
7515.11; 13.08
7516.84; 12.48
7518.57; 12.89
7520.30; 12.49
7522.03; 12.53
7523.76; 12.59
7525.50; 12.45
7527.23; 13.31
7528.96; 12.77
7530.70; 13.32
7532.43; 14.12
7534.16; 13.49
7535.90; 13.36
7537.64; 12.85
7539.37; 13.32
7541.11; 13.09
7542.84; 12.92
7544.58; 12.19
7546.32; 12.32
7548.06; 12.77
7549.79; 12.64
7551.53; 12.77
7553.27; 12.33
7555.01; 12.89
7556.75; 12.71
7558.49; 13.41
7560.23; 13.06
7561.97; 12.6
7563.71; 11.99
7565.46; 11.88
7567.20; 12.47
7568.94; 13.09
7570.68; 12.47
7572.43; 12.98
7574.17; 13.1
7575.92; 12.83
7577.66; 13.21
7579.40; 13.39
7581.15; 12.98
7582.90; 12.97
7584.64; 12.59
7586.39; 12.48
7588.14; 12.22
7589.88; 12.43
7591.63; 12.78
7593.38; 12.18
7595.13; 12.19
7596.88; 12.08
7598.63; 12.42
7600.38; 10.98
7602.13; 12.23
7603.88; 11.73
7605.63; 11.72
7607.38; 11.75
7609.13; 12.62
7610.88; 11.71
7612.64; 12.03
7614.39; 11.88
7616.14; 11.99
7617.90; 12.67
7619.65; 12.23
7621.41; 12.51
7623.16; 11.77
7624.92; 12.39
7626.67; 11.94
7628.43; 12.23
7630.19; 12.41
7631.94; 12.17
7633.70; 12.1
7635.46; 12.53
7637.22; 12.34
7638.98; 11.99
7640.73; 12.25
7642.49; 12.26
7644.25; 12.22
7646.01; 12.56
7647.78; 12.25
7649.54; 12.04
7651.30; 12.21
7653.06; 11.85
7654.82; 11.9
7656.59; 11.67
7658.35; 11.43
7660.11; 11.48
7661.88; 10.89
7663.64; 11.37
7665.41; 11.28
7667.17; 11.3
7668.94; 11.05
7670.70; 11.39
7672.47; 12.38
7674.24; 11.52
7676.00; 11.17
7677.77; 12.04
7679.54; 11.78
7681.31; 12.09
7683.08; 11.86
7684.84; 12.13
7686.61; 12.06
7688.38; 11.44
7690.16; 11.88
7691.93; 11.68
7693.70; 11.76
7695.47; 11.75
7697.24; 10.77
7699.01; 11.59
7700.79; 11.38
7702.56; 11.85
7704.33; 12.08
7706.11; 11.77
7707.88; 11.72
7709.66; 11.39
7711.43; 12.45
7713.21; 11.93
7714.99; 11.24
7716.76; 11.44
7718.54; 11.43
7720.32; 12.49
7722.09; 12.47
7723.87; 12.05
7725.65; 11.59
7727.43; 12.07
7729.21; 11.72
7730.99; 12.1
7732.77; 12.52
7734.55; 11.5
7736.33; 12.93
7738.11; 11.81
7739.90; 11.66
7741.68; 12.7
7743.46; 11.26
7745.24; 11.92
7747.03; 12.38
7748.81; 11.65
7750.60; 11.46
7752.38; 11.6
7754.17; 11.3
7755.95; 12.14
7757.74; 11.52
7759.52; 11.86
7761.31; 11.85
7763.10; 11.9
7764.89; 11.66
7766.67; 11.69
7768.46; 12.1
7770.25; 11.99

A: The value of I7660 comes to 0.01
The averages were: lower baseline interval 12.5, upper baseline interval 11.8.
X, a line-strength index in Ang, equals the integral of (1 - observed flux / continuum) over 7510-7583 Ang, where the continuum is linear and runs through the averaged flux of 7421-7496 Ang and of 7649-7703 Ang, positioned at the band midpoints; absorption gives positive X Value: -4.03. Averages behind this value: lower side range 12.5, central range 12.8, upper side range 11.6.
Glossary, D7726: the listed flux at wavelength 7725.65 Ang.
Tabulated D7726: 11.59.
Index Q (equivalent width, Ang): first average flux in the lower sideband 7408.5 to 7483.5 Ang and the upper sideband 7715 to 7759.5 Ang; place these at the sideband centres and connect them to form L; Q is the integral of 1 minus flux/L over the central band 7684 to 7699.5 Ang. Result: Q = 0.40 Ang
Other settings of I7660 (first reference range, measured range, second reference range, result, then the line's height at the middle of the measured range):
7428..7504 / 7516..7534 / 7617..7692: -0.05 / 12.4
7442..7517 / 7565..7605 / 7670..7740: -0.02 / 12.3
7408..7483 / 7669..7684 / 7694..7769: 0.02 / 12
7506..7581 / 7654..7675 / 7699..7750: 0.07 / 12.2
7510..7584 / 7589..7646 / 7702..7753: 0.03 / 12.5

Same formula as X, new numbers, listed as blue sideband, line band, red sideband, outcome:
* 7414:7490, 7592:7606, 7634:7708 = 0.1 Ang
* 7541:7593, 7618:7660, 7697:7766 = 0.6 Ang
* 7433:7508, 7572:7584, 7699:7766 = -0.8 Ang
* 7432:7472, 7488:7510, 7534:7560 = 0.1 Ang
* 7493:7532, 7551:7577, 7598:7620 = -0.7 Ang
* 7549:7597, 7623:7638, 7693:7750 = 0.2 Ang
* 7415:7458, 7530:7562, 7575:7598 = -1.0 Ang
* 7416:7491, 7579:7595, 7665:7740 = -0.7 Ang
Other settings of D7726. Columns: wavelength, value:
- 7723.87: 12.05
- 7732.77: 12.52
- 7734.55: 11.5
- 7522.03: 12.53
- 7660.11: 11.48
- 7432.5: 12.47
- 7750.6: 11.46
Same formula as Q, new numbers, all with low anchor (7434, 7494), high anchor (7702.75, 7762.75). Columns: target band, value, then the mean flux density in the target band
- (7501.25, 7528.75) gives -0.9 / 12.8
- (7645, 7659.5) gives 0.1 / 12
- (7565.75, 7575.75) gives -0.4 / 12.8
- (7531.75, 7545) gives -0.9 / 13.2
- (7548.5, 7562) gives -0.5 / 12.8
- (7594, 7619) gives 0.4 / 12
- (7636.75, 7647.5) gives -0.1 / 12.3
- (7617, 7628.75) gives -0.1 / 12.2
